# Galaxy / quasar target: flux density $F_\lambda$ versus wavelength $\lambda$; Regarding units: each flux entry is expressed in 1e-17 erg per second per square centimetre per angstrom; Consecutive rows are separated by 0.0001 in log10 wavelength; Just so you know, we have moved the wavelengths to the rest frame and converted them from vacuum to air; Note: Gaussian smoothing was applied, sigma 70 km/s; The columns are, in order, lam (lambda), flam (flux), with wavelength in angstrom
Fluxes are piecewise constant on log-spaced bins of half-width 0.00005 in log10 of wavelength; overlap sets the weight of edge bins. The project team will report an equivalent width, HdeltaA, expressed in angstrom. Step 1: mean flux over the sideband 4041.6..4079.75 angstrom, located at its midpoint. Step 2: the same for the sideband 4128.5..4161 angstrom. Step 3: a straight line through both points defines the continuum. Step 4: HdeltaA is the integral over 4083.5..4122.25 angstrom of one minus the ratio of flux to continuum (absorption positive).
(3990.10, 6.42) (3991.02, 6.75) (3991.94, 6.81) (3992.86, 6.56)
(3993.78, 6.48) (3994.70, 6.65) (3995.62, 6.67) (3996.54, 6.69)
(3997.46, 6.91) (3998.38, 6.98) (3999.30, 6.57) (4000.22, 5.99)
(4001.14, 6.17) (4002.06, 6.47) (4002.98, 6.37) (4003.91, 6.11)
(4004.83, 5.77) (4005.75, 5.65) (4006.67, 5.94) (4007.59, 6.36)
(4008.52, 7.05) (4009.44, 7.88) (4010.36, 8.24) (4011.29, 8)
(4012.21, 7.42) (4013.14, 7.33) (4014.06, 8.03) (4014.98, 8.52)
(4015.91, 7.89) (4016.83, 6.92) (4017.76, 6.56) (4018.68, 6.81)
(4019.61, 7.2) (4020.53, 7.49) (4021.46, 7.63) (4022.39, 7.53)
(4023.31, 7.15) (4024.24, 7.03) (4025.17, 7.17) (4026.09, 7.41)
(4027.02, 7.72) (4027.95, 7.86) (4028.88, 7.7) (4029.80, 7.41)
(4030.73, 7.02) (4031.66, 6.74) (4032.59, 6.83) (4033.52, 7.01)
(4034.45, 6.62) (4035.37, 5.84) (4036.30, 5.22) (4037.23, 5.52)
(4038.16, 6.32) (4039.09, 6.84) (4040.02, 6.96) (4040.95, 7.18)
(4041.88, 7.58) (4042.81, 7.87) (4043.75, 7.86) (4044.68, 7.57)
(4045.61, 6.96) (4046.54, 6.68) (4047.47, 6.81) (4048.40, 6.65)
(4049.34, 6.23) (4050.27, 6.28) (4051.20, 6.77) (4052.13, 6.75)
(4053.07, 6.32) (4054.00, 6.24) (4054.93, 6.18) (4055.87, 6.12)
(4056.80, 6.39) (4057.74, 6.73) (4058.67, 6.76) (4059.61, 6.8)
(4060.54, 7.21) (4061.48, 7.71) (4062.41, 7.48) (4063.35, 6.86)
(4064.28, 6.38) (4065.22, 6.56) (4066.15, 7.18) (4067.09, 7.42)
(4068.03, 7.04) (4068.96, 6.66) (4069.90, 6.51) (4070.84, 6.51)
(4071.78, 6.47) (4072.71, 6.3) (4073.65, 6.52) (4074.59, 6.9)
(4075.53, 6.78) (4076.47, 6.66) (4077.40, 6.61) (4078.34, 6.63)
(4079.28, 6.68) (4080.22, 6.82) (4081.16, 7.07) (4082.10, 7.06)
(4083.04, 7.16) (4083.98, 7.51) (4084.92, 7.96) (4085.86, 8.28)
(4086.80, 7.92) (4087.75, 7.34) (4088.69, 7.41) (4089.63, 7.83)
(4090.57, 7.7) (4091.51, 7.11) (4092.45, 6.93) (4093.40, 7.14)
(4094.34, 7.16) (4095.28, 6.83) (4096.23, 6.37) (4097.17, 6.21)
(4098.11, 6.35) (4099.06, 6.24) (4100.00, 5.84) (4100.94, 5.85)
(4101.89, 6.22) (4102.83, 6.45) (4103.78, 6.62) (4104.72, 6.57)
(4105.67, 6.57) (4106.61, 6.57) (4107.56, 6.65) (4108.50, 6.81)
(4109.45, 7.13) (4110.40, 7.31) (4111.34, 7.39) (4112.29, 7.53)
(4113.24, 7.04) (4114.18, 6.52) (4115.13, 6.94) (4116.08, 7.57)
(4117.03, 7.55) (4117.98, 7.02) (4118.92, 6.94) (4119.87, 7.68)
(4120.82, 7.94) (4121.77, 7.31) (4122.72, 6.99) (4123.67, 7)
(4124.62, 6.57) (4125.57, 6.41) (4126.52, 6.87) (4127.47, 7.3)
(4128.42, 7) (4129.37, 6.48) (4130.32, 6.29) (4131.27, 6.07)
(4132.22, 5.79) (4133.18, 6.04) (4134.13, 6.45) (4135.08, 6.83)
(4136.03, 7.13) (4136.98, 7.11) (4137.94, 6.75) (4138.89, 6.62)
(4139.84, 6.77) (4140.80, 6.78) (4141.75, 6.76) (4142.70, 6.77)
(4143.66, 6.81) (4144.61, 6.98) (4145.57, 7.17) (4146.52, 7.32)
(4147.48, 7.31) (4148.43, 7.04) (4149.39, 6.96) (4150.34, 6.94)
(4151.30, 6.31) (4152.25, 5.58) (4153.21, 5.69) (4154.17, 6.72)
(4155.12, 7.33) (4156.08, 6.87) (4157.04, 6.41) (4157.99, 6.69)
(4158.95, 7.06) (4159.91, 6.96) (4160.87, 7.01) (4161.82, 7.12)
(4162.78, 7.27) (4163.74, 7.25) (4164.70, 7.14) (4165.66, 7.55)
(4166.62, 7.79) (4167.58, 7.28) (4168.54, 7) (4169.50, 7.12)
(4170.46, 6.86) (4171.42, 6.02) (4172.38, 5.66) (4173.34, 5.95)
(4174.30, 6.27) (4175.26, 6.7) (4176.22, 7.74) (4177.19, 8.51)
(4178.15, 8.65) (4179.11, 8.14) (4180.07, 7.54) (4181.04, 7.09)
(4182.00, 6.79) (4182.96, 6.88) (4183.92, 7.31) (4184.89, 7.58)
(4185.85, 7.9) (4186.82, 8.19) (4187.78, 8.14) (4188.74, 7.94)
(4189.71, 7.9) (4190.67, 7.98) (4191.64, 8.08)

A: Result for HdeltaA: -1.6 angstrom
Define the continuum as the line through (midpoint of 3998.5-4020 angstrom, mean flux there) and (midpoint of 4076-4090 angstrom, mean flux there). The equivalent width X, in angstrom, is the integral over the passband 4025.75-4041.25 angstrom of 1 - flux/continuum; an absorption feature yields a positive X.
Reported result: 0.5 angstrom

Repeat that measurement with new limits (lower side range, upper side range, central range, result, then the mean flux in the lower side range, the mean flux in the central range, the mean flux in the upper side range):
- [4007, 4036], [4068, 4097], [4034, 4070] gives 2.03 angstrom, 7.28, 6.75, 7.02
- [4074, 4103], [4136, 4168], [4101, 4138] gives 0.43 angstrom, 6.94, 6.85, 6.92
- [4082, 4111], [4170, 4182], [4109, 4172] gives 0.97 angstrom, 6.94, 6.91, 7.08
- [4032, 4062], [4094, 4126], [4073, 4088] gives -0.73 angstrom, 6.71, 7.1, 6.83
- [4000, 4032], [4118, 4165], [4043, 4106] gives 1.30 angstrom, 7.11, 6.84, 6.83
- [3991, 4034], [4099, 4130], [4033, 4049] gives 0.43 angstrom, 7.01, 6.79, 6.88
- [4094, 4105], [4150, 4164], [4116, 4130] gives -1.20 angstrom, 6.38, 7.09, 6.74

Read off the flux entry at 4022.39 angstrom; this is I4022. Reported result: 7.53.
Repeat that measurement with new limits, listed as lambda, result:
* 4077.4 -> 6.61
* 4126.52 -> 6.87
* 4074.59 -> 6.9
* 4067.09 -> 7.42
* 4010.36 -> 8.24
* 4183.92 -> 7.31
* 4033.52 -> 7.01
